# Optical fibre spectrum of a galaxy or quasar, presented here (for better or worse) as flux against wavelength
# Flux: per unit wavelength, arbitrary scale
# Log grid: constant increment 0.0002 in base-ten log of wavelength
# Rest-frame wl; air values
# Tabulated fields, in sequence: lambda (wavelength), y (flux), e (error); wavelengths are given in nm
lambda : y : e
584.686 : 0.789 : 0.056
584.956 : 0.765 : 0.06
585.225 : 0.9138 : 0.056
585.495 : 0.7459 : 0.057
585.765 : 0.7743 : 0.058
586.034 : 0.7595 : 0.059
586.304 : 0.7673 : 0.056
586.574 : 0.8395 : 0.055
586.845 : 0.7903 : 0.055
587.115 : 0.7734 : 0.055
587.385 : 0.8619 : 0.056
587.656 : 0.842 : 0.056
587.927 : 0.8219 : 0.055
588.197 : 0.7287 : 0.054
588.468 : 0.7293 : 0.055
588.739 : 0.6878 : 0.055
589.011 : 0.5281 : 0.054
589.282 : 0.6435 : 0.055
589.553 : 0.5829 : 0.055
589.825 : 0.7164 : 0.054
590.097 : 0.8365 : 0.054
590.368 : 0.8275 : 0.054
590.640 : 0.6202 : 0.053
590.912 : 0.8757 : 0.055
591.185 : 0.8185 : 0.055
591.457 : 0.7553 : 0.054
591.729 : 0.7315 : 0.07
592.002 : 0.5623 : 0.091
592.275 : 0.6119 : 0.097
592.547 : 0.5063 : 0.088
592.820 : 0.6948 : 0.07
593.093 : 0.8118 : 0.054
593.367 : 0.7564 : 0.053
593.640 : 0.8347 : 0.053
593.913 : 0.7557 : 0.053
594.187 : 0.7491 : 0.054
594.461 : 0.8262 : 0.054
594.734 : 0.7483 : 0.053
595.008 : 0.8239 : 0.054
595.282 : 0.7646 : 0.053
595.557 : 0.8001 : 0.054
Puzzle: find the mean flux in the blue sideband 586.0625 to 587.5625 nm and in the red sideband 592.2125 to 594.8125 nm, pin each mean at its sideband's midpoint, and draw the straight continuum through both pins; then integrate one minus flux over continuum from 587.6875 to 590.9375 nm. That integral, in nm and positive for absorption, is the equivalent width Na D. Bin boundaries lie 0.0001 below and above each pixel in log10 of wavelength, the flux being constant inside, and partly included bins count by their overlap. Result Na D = 0.26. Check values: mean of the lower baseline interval 0.804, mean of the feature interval 0.715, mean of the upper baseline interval 0.733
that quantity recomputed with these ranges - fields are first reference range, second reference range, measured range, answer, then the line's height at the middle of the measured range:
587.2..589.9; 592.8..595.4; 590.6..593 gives 0.20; 0.753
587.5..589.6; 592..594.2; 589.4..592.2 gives -0.11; 0.703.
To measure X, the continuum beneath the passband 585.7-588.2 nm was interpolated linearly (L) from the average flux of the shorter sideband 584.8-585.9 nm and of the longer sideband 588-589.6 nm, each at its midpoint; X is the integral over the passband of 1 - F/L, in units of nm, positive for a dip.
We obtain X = -0.23 nm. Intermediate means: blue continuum 0.799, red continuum 0.661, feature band 0.8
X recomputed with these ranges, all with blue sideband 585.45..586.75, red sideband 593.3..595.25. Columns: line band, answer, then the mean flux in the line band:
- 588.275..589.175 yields 0.147 nm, 0.653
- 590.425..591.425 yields 0.011 nm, 0.774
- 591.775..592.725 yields 0.244 nm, 0.582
